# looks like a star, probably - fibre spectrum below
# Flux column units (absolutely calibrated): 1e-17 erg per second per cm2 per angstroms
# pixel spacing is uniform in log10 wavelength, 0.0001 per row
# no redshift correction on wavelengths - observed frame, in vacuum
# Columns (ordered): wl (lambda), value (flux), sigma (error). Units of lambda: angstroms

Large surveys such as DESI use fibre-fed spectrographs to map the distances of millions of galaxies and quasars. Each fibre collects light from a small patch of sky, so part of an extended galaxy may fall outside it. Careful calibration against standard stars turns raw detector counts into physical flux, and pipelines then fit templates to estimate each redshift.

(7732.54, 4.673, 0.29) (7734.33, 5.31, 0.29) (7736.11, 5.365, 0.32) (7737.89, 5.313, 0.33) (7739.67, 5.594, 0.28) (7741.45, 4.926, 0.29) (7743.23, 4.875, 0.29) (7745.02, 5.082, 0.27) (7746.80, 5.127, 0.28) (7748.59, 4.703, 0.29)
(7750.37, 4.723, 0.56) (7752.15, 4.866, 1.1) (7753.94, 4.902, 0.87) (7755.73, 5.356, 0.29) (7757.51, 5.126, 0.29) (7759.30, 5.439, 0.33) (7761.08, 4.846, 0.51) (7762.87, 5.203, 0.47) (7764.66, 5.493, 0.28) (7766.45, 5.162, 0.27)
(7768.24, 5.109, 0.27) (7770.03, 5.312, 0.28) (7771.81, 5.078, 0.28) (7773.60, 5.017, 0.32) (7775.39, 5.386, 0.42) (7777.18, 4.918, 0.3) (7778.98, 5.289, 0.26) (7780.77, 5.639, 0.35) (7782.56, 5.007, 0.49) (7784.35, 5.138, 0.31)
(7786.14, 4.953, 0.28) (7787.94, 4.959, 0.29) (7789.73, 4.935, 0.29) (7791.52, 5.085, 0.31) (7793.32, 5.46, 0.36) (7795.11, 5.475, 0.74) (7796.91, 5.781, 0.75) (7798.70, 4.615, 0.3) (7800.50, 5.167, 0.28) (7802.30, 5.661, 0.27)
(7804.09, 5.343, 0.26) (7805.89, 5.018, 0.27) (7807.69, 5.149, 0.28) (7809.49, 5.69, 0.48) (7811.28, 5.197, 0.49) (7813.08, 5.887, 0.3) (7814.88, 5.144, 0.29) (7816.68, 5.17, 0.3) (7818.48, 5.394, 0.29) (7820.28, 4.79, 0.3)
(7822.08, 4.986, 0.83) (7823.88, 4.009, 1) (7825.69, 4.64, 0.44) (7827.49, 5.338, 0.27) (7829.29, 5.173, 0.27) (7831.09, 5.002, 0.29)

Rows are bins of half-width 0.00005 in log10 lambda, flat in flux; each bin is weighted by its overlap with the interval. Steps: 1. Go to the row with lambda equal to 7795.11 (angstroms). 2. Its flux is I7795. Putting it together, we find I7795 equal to 5.475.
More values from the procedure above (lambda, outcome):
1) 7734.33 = 5.31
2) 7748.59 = 4.703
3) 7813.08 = 5.887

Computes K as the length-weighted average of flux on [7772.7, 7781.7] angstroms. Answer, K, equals 5.25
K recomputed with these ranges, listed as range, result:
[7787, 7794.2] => 5.1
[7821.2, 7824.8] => 4.49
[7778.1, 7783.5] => 5.32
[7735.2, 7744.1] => 5.22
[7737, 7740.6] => 5.45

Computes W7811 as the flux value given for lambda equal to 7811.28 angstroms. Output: 5.197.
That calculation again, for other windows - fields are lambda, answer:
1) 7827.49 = 5.338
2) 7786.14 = 4.953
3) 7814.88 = 5.144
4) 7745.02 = 5.082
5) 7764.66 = 5.493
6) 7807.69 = 5.149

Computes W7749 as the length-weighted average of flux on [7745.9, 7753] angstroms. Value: 4.86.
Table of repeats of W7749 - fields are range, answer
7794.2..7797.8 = 5.63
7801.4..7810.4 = 5.38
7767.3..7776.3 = 5.18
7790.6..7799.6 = 5.28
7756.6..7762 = 5.14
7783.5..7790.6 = 4.99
